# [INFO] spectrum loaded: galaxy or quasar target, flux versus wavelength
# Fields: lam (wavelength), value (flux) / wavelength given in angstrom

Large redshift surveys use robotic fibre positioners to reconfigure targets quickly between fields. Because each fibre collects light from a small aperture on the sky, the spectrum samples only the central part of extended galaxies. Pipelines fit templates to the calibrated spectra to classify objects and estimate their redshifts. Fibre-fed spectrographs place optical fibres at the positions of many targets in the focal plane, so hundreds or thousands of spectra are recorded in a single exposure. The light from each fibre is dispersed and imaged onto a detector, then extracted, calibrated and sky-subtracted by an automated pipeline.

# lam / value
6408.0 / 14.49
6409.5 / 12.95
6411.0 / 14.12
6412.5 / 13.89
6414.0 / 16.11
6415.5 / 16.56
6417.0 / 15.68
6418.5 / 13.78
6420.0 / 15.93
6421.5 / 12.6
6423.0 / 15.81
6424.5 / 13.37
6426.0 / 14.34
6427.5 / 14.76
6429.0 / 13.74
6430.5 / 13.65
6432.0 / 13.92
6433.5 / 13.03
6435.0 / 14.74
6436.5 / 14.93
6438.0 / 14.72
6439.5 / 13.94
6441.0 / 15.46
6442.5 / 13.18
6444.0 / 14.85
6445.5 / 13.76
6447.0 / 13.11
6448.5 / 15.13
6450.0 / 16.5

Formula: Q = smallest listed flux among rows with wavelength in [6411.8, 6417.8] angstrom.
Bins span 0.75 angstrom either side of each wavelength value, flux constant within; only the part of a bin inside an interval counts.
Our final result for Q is 13.89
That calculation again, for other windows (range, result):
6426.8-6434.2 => 13.03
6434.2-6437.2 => 14.74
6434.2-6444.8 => 13.18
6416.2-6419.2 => 13.78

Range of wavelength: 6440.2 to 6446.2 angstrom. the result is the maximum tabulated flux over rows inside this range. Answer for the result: 15.46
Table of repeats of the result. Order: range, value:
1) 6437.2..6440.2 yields 14.72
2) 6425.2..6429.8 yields 14.76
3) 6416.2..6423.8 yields 15.93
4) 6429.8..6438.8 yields 14.93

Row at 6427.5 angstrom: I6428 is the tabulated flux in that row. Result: 14.76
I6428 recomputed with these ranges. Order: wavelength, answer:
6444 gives 14.85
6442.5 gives 13.18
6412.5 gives 13.89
